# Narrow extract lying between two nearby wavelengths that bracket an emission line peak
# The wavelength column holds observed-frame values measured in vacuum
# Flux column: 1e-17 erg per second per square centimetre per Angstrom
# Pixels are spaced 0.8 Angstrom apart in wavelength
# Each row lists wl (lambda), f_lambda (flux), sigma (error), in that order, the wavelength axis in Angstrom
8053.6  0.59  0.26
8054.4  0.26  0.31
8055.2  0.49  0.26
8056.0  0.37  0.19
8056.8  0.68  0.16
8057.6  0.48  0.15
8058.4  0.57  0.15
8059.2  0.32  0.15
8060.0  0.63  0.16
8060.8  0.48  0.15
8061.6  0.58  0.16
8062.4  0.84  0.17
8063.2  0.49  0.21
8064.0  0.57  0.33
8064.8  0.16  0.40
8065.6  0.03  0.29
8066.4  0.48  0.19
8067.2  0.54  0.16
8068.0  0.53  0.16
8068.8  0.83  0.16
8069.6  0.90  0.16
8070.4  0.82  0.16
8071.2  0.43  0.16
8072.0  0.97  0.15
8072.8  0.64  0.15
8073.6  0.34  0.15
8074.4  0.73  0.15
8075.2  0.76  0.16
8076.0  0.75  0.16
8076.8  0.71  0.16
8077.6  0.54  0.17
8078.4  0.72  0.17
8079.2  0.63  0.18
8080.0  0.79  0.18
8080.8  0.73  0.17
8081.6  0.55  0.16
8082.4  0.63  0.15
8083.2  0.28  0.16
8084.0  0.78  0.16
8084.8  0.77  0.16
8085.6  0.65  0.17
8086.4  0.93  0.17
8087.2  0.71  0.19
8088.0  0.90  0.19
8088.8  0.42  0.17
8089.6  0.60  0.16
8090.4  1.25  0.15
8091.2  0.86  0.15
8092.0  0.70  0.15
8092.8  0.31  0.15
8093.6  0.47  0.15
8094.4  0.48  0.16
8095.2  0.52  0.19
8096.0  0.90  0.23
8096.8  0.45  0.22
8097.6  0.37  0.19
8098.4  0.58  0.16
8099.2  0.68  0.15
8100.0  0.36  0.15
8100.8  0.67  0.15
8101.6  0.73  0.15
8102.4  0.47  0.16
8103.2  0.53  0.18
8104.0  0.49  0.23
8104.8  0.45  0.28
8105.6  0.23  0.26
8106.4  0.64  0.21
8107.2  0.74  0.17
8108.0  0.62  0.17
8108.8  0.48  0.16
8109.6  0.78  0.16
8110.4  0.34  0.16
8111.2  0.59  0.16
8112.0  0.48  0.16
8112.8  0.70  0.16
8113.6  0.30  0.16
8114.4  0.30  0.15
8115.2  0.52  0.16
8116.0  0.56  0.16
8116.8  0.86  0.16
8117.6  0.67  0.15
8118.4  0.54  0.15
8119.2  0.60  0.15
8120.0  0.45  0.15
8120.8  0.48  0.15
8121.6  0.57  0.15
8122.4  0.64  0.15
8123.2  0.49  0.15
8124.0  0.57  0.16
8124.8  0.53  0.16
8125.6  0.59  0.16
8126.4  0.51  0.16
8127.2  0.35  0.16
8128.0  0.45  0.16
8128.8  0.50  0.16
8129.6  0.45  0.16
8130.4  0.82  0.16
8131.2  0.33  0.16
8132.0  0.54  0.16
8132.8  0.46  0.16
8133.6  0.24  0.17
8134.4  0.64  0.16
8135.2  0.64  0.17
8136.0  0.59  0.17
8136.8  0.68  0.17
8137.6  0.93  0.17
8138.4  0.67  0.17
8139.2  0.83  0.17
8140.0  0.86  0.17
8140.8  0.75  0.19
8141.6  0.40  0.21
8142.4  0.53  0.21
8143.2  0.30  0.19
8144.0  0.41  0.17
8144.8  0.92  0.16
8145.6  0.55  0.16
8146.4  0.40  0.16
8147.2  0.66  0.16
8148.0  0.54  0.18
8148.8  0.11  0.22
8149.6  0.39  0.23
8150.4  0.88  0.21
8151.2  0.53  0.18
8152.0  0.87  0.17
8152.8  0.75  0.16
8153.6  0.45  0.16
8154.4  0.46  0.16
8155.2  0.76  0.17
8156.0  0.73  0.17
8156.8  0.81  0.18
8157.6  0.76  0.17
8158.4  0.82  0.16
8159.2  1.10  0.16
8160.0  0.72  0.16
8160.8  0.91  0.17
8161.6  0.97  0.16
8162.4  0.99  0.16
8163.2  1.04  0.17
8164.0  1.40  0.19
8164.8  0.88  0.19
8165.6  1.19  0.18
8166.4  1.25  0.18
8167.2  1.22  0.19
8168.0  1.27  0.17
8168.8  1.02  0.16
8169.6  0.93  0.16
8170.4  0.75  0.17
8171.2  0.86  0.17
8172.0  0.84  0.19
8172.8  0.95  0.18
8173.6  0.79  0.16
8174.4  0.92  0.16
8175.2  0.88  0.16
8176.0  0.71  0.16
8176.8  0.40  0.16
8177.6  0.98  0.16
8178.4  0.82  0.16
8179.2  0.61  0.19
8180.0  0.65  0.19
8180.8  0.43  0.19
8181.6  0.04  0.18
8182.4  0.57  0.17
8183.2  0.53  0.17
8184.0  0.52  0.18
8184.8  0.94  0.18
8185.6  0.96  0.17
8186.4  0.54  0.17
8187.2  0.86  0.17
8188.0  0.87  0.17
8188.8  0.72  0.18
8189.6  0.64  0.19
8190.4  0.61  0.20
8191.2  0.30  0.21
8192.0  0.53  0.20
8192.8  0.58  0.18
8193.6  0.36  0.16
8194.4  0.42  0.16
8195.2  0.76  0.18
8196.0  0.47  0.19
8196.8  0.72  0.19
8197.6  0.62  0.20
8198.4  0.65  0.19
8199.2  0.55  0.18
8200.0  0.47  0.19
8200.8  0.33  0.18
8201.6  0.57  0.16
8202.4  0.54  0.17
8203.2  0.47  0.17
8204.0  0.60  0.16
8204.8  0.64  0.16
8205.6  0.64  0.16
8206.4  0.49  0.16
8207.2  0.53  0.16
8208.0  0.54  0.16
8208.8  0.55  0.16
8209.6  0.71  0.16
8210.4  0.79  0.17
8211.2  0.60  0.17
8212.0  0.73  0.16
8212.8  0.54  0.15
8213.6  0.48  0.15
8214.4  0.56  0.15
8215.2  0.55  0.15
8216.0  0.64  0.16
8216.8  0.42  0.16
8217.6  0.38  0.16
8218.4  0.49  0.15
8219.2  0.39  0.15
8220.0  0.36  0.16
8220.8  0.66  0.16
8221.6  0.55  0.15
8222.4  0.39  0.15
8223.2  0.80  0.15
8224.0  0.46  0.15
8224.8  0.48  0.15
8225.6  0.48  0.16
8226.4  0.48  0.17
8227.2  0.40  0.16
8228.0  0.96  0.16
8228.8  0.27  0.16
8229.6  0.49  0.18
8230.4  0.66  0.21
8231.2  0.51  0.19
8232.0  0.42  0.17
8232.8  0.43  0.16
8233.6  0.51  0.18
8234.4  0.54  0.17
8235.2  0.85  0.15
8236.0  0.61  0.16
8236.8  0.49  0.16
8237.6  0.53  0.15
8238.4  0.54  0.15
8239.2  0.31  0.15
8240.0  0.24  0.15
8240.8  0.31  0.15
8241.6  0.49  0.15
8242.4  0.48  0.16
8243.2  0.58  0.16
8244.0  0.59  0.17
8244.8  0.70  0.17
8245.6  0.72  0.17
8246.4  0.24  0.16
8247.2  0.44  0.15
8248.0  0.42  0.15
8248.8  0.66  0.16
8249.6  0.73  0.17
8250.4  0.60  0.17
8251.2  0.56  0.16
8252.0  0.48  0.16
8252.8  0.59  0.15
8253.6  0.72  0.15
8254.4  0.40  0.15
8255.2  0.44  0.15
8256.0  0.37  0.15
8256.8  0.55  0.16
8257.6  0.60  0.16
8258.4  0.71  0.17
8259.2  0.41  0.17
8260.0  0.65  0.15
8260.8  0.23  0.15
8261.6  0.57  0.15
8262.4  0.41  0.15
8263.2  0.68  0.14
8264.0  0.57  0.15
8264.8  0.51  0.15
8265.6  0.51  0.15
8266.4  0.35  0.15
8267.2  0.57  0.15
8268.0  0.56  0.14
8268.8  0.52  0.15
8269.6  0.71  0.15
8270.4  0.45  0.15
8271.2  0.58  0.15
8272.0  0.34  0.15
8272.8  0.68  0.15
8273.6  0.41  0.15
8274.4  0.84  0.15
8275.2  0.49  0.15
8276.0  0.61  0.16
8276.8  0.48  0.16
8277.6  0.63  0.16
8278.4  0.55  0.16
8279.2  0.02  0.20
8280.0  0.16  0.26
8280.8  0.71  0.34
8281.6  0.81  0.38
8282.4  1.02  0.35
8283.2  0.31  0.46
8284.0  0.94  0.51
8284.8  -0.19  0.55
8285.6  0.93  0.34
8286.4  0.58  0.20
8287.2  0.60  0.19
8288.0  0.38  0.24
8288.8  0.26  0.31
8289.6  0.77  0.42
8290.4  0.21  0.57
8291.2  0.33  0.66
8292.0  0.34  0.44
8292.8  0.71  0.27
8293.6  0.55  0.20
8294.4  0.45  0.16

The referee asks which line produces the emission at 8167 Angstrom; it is [O III]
